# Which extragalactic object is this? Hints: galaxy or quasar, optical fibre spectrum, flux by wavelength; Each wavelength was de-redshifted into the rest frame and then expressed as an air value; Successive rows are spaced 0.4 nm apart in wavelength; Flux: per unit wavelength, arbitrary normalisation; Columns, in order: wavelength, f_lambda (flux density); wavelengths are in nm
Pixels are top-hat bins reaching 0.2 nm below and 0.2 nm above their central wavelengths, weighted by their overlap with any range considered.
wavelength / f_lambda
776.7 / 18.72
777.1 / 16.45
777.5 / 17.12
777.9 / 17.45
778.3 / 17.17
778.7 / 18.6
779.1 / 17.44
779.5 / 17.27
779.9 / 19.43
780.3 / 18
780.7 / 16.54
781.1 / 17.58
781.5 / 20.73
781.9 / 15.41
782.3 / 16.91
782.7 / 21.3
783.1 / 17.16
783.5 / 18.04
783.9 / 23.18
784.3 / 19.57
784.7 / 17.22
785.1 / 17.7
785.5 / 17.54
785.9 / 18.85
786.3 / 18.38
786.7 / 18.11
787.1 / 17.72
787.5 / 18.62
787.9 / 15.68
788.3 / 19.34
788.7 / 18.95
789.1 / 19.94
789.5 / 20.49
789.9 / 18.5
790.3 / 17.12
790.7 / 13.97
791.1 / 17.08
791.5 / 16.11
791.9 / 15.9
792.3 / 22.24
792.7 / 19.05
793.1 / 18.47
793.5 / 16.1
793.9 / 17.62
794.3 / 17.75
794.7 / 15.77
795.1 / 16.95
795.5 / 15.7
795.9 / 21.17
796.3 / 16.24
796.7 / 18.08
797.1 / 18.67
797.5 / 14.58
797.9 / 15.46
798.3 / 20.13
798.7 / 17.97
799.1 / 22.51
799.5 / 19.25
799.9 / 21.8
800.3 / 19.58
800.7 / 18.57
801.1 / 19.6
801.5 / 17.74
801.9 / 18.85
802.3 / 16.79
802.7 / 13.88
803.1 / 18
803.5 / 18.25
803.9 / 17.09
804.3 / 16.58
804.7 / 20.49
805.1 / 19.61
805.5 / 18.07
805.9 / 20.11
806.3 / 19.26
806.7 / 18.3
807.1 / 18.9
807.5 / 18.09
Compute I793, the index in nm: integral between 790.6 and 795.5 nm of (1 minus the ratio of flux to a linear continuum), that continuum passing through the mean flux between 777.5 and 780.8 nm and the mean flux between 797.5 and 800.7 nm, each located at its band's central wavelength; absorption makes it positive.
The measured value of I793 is 0.39 nm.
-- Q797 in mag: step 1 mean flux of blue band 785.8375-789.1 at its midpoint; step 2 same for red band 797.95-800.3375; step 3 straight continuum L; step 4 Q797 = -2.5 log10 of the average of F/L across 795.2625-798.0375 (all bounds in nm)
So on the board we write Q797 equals 0.14 mag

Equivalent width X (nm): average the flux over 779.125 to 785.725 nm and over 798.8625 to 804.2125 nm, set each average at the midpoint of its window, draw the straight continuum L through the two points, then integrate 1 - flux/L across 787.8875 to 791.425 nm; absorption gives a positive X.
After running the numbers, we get 0.09 nm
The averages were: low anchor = 18.3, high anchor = 18.6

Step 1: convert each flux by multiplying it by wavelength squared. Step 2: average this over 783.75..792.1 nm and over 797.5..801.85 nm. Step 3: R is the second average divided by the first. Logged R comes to 1.1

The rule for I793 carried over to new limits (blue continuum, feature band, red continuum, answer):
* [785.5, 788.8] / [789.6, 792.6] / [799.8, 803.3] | 0.12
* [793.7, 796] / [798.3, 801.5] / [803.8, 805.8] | -0.33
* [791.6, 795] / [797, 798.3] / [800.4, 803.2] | 0.08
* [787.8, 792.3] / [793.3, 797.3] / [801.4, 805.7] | 0.09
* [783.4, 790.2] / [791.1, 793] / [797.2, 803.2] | 0.03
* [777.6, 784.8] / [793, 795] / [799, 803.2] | 0.16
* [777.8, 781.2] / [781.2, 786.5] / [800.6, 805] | -0.25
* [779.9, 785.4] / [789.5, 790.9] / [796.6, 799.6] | 0.10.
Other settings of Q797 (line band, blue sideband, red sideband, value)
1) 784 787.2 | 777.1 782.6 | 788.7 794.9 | -0.035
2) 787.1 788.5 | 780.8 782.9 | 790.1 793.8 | -0.007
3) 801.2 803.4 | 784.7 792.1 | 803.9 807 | 0.084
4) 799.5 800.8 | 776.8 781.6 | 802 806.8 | -0.113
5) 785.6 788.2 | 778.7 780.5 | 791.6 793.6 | 0.018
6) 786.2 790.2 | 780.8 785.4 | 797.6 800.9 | 0.014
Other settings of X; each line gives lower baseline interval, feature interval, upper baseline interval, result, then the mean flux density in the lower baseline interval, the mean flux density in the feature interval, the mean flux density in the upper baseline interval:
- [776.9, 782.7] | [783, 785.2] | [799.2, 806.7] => -0.13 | 17.7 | 18.9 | 18.6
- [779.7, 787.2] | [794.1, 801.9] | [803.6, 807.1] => 0.12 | 18.4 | 18.3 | 18.7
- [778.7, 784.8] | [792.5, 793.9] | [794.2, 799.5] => 0.01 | 18.4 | 17.8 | 17.8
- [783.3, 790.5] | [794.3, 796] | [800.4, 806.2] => 0.11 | 18.6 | 17.2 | 18.2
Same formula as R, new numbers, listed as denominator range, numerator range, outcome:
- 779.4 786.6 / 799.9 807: 1.05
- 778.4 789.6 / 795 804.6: 1.02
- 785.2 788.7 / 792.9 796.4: 0.98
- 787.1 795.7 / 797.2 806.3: 1.07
